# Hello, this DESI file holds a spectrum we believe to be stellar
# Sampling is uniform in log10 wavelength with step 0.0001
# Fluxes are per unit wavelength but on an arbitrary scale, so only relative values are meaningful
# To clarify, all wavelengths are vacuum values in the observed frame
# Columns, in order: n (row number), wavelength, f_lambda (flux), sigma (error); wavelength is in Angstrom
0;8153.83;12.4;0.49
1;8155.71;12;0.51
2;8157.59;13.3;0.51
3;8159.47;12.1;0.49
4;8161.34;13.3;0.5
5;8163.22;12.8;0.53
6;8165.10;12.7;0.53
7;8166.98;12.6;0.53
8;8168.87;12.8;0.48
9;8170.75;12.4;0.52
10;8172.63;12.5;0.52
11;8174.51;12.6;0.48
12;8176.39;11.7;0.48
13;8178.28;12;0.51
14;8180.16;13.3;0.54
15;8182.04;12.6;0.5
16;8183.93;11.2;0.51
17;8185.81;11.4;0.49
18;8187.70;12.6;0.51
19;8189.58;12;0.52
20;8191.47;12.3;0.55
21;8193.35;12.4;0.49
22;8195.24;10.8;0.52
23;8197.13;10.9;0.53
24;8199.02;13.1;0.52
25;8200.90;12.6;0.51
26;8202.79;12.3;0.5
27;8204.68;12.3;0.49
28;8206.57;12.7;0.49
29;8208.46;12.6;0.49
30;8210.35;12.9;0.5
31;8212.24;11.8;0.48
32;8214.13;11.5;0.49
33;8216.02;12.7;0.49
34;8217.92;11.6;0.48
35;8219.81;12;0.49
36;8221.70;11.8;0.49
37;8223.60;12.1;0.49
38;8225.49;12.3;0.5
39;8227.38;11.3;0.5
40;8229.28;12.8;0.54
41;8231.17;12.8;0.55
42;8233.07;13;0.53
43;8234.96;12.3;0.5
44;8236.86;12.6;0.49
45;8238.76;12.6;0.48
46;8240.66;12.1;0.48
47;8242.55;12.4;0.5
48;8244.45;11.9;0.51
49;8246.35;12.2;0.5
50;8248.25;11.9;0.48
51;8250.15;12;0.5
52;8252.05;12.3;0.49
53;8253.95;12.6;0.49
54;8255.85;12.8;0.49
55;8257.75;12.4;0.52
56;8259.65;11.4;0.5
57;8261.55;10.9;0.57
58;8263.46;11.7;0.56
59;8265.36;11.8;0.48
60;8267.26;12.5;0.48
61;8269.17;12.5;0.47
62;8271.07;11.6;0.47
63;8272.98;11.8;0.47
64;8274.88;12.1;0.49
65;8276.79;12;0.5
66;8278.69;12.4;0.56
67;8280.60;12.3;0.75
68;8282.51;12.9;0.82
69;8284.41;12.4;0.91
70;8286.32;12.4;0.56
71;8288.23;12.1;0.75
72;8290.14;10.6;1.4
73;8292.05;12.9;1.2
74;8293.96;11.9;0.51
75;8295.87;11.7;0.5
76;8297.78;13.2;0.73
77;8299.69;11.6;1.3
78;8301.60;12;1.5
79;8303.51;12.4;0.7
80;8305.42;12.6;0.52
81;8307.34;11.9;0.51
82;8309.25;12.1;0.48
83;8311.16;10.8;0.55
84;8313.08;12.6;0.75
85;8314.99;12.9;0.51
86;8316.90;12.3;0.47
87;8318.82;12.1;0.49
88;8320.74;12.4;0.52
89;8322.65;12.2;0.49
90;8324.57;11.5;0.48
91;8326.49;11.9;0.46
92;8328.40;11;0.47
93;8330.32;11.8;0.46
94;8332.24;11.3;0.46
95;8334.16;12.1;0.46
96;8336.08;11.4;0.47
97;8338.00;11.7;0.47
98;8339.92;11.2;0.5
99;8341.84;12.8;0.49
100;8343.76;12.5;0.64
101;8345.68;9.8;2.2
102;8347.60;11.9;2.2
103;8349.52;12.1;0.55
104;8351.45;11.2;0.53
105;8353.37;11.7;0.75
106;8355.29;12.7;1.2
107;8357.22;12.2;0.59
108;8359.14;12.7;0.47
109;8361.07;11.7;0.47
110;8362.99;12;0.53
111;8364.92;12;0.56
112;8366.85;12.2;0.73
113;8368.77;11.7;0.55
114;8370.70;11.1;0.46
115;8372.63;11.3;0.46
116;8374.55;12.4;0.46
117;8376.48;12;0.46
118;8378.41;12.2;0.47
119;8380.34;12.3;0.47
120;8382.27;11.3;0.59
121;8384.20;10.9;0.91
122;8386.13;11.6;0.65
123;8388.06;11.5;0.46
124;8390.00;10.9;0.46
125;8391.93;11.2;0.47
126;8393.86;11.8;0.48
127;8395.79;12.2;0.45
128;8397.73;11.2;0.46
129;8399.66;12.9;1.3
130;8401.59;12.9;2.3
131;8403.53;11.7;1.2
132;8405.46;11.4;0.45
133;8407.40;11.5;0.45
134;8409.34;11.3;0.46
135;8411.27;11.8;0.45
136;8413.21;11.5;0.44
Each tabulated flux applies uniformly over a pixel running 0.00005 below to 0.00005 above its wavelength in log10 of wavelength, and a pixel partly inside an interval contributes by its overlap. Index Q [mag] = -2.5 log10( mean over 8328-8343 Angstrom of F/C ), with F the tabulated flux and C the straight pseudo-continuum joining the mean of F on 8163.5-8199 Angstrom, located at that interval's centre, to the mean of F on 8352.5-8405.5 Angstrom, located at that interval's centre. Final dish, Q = 0.02 mag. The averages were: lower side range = 12.2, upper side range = 11.9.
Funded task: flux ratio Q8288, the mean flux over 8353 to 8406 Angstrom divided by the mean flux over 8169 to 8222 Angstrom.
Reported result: 1.0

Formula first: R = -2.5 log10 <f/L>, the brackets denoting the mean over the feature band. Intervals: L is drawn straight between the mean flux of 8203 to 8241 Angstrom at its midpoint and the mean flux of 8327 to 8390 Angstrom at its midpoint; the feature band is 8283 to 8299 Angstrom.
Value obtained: -0.01 mag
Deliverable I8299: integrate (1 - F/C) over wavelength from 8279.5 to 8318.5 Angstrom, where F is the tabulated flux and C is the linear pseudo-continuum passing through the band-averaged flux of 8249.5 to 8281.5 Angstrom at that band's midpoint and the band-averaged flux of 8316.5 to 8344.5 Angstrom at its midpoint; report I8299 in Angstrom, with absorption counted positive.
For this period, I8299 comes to -0.7 Angstrom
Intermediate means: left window 12.1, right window 11.9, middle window 12.2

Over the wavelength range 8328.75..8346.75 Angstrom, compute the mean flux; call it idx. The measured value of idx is 11.6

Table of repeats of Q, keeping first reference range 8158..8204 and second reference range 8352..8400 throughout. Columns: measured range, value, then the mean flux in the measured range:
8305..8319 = -0.02 mag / 12.1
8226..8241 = -0.02 mag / 12.4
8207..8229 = 0.01 mag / 12.1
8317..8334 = 0.01 mag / 11.8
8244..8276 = 0.01 mag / 12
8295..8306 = -0.02 mag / 12.2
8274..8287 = -0.03 mag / 12.4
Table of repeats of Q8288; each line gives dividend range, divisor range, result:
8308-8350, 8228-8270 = 0.97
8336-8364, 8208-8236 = 0.97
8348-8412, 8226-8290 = 0.97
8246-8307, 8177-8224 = 1.00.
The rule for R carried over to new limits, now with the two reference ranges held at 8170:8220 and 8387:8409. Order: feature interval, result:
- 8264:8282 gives -0.01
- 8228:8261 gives -0.02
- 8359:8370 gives -0.02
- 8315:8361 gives 0.00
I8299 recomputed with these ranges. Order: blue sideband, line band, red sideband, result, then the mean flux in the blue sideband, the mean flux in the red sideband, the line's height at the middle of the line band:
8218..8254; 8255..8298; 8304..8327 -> 0.3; 12.2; 12.1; 12.2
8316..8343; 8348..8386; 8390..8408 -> -0.1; 11.8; 11.8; 11.8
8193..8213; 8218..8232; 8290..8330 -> 0.1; 12.2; 12.1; 12.2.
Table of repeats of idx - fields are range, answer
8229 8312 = 12.2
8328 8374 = 11.8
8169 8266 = 12.2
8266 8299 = 12.2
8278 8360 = 12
